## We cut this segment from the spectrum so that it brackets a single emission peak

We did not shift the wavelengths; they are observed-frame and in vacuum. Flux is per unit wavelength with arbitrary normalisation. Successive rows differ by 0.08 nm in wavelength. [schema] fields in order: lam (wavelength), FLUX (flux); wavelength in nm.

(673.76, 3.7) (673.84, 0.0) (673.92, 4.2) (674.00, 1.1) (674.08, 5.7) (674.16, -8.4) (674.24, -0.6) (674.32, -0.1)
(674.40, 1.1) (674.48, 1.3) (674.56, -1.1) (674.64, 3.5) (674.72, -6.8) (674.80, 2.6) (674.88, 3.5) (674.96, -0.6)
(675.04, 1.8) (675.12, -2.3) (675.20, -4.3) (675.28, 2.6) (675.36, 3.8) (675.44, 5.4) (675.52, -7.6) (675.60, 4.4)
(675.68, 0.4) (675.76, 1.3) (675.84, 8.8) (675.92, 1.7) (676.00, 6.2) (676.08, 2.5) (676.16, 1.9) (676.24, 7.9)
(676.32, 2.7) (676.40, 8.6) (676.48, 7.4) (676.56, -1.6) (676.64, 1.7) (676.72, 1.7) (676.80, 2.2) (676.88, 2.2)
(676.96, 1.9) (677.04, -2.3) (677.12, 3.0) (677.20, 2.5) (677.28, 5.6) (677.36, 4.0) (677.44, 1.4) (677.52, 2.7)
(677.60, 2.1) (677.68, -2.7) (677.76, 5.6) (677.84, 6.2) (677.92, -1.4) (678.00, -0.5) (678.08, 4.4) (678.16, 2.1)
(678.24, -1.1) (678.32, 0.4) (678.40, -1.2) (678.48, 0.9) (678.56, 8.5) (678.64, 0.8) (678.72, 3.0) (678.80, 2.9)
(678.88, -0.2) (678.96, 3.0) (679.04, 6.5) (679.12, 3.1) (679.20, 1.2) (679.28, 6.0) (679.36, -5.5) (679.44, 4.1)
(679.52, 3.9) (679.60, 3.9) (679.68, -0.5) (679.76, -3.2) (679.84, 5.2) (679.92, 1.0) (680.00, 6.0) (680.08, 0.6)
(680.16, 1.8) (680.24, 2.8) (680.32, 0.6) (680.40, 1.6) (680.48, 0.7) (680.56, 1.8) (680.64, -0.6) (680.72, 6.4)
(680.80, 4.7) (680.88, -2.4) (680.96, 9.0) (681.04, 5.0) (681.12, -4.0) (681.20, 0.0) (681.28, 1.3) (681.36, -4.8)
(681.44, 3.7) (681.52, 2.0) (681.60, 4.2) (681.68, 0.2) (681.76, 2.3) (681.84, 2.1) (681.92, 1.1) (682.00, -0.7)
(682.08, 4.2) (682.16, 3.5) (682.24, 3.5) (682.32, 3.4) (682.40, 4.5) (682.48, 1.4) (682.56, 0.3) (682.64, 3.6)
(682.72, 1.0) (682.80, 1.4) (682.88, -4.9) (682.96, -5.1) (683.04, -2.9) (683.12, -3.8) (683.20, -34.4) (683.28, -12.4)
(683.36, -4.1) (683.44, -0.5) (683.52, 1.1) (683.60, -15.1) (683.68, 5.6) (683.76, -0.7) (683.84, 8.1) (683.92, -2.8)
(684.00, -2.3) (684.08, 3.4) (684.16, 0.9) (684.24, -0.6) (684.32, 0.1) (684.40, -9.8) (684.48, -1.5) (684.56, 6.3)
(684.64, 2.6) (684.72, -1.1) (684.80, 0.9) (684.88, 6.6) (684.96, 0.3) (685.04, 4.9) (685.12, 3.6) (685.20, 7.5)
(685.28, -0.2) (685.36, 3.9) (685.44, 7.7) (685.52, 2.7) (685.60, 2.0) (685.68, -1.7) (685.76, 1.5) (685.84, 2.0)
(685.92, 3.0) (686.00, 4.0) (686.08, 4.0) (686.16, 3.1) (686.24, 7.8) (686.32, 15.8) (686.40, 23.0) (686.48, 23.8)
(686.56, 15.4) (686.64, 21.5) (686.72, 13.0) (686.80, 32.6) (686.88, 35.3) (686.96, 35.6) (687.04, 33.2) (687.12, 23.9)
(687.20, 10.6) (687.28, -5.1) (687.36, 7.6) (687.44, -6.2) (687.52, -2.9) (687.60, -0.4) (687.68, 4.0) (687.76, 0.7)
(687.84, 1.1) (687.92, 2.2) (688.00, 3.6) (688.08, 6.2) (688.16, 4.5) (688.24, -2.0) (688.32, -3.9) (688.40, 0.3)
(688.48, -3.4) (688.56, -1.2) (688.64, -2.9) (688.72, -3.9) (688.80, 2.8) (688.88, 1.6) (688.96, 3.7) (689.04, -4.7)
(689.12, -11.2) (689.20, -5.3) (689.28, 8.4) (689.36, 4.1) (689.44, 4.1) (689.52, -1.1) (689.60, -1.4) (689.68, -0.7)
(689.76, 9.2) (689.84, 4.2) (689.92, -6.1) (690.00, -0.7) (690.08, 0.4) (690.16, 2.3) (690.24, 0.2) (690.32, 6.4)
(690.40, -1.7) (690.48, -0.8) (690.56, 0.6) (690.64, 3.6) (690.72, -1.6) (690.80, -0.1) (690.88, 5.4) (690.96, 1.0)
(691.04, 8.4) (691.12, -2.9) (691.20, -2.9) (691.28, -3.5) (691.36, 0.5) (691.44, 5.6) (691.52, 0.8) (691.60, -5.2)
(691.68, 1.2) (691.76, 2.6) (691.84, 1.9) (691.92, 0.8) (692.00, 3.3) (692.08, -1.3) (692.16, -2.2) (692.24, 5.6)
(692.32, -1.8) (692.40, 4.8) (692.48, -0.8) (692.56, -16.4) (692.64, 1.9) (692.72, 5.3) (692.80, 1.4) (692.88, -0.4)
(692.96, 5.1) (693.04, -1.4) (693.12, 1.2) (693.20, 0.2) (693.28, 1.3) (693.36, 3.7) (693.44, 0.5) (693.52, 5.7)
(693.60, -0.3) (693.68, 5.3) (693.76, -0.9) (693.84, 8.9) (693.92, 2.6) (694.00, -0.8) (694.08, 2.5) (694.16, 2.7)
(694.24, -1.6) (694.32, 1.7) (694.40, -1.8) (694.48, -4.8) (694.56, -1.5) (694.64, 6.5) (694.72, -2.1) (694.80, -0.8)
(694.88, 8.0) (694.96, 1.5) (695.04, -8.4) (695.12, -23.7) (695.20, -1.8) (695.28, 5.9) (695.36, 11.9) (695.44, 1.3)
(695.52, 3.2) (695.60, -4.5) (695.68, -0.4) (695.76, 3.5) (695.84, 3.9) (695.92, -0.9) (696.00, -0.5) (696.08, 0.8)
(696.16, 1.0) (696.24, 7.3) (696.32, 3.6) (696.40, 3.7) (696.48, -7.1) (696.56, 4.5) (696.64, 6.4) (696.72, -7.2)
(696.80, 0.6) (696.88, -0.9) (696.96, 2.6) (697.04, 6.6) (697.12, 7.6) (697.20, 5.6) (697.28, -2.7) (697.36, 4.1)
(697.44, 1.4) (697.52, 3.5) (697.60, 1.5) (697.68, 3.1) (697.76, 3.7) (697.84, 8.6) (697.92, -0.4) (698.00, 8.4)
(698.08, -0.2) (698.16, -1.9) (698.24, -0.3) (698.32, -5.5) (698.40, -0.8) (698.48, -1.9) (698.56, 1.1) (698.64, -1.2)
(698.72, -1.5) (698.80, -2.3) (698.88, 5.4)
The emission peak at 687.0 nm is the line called [O II] 3727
